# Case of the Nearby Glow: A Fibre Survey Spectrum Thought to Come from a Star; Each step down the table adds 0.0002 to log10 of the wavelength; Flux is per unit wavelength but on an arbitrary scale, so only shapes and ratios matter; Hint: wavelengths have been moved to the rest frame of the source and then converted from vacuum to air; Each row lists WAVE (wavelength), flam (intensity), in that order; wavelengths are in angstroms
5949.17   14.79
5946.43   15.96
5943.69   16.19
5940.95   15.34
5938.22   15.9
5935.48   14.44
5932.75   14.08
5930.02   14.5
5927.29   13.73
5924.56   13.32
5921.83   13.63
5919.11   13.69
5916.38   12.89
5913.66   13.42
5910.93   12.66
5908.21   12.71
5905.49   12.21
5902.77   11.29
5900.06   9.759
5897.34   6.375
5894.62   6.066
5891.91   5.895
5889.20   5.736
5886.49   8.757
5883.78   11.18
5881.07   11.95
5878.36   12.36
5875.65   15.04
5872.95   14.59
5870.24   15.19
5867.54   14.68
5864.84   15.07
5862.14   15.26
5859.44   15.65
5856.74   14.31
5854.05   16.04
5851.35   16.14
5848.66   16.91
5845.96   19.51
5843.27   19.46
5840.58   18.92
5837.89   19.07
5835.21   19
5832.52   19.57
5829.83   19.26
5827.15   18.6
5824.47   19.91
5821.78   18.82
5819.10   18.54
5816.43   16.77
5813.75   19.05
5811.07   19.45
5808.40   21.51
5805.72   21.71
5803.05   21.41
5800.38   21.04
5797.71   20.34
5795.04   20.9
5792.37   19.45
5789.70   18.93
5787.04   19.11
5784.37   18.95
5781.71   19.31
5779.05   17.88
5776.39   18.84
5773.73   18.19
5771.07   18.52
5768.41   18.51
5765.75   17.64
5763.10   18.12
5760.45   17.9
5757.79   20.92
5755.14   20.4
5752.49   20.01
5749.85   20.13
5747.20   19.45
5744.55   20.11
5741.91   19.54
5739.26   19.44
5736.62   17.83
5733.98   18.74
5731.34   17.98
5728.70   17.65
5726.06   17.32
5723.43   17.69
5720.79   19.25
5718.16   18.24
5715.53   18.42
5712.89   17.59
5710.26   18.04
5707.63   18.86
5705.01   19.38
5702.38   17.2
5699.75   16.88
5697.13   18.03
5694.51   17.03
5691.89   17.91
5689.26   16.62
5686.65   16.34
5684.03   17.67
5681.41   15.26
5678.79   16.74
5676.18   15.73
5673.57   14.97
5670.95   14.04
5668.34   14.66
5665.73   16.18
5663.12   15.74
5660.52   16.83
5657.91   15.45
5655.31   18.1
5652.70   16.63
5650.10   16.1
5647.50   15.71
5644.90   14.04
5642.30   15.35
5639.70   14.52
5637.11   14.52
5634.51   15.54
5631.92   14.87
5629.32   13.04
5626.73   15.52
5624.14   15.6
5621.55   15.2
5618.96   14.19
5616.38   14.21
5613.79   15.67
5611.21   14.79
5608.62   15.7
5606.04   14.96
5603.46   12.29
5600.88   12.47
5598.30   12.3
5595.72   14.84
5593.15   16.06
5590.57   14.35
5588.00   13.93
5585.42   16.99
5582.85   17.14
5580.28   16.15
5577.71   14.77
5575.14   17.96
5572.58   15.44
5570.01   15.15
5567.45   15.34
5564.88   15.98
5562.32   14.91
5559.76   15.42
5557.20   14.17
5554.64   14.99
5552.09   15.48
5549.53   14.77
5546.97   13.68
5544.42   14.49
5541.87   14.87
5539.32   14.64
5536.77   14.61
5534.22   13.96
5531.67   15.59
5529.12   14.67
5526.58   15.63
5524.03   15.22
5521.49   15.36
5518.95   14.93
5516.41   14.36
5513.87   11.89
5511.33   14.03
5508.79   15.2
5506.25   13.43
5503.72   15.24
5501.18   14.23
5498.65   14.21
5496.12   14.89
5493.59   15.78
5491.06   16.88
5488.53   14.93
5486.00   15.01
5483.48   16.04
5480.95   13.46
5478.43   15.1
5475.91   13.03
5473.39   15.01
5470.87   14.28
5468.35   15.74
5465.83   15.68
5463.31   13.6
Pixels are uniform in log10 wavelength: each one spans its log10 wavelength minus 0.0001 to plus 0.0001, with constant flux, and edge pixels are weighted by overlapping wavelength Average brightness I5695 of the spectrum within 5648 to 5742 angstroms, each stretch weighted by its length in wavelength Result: 17.2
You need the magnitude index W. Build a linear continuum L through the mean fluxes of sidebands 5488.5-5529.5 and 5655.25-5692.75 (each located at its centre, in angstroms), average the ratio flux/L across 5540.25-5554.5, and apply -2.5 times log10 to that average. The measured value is 0.027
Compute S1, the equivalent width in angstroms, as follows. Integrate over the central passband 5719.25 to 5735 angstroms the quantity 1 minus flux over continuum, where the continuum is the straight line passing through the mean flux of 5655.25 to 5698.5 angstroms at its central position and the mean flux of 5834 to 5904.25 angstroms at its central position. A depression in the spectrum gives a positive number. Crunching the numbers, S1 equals -2.6 angstroms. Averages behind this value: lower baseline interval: 16.3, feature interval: 18.1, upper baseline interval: 13.6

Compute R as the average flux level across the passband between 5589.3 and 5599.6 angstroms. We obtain 14.4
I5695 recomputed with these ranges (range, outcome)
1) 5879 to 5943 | 11.8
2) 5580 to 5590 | 15.9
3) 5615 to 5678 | 15.3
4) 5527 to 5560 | 14.7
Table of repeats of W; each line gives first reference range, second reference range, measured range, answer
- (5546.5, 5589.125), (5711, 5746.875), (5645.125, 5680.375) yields 0.09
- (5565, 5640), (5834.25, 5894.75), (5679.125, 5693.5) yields -0.14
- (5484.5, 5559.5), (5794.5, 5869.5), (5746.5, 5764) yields -0.12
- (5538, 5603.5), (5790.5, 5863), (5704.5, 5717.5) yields -0.08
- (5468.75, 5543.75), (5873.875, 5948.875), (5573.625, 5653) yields -0.07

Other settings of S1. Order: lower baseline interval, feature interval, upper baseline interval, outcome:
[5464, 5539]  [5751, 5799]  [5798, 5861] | -2.75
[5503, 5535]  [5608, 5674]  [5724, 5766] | 6.49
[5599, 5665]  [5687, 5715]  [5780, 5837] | -1.47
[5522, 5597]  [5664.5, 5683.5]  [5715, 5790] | 2.06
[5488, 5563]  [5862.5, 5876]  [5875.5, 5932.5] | -3.89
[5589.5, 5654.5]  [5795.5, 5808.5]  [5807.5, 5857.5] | -2.32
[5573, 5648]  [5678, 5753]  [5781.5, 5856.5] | -4.66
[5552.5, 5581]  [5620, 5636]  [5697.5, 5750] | 1.62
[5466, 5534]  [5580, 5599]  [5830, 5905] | -0.91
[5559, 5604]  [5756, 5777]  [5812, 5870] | -2.14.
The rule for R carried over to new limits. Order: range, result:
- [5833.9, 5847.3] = 19.2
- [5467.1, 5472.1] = 15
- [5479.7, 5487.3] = 14.8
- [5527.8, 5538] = 14.7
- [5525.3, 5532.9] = 15.3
